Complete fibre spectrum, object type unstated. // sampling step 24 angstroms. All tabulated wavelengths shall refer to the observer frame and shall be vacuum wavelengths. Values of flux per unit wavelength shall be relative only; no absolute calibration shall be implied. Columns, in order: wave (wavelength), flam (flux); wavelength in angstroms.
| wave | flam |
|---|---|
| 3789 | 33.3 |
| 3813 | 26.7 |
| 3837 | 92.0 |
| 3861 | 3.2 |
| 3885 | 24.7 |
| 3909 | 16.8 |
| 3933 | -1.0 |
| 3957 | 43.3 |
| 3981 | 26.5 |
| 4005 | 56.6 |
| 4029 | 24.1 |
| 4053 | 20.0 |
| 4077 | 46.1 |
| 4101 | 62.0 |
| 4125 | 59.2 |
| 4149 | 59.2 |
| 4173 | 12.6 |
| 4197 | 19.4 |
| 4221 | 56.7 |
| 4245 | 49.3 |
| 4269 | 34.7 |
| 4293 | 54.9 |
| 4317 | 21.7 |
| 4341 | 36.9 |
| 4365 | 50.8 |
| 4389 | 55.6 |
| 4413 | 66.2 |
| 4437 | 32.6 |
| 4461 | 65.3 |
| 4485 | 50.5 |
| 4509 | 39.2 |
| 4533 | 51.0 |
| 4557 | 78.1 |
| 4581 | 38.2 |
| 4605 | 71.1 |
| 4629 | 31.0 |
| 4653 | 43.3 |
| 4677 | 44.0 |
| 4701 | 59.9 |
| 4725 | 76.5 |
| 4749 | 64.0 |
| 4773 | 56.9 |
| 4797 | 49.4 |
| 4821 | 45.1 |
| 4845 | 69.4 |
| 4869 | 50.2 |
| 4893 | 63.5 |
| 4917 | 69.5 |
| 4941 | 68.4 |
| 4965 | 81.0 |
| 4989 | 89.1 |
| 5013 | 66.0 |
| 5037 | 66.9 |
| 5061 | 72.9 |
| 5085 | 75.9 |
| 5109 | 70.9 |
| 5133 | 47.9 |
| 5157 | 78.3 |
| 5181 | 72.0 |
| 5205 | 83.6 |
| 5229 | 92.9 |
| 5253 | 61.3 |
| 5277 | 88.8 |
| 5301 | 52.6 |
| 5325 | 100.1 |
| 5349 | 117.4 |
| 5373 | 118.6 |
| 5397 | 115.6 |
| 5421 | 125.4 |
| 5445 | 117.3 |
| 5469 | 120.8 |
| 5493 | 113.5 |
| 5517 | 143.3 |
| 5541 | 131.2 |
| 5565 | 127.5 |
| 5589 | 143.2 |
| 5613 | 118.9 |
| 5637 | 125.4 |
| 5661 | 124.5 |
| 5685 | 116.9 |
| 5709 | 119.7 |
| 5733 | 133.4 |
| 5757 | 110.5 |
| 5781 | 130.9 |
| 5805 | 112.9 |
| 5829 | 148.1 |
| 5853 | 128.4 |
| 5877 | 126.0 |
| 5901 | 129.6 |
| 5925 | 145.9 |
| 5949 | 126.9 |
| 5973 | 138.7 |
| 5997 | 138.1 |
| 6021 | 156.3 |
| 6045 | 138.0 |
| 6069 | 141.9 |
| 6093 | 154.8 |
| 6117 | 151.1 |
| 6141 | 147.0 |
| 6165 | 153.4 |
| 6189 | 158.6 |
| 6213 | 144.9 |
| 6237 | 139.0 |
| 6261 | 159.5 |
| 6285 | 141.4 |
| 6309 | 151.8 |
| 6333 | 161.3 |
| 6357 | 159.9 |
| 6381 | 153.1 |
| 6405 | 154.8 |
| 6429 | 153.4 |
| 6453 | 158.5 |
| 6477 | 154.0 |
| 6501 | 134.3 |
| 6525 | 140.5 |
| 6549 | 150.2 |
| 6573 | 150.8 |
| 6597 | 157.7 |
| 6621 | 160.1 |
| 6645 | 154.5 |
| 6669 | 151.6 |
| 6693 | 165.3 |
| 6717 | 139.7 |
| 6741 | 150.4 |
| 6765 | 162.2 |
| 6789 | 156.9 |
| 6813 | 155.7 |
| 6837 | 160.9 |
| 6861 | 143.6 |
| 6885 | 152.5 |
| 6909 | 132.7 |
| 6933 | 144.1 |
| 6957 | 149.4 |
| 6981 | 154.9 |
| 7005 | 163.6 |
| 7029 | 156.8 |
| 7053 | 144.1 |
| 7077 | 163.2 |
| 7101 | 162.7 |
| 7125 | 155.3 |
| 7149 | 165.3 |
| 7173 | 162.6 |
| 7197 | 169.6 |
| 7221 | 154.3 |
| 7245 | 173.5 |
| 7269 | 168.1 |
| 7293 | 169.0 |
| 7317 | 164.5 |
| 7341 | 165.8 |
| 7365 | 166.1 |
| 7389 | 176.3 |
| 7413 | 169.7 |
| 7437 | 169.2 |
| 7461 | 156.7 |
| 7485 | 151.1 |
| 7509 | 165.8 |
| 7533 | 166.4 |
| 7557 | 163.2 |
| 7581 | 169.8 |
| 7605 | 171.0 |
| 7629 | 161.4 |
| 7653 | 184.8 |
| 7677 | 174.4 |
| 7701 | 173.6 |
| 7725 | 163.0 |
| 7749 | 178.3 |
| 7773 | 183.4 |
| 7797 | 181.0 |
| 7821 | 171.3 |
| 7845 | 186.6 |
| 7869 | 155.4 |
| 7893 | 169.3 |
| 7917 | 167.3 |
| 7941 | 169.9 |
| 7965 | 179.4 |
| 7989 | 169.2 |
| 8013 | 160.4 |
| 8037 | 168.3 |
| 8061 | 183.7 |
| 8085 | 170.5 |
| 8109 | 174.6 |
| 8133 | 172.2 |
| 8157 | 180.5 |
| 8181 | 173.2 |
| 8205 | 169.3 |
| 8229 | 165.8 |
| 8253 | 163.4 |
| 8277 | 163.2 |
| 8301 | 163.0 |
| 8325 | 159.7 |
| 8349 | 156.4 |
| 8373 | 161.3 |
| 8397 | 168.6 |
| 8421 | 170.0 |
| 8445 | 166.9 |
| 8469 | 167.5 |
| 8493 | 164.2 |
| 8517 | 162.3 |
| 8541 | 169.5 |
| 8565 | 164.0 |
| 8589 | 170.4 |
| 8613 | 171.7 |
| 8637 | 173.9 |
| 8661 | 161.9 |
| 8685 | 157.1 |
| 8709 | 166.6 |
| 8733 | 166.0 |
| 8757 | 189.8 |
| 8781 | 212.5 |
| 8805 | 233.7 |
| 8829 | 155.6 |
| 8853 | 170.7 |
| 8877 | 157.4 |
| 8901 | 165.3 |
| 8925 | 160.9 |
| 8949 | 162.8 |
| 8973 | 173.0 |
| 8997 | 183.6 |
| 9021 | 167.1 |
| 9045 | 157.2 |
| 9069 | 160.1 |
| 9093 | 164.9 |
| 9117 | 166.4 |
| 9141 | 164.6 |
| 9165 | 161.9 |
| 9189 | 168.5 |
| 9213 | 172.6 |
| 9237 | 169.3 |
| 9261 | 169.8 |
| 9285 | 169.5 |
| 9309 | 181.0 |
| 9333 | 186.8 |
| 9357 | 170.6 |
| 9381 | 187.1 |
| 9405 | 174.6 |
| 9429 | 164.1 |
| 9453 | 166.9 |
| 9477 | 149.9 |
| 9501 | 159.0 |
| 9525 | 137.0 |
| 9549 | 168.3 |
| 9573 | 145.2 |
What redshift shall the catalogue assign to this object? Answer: 0.337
